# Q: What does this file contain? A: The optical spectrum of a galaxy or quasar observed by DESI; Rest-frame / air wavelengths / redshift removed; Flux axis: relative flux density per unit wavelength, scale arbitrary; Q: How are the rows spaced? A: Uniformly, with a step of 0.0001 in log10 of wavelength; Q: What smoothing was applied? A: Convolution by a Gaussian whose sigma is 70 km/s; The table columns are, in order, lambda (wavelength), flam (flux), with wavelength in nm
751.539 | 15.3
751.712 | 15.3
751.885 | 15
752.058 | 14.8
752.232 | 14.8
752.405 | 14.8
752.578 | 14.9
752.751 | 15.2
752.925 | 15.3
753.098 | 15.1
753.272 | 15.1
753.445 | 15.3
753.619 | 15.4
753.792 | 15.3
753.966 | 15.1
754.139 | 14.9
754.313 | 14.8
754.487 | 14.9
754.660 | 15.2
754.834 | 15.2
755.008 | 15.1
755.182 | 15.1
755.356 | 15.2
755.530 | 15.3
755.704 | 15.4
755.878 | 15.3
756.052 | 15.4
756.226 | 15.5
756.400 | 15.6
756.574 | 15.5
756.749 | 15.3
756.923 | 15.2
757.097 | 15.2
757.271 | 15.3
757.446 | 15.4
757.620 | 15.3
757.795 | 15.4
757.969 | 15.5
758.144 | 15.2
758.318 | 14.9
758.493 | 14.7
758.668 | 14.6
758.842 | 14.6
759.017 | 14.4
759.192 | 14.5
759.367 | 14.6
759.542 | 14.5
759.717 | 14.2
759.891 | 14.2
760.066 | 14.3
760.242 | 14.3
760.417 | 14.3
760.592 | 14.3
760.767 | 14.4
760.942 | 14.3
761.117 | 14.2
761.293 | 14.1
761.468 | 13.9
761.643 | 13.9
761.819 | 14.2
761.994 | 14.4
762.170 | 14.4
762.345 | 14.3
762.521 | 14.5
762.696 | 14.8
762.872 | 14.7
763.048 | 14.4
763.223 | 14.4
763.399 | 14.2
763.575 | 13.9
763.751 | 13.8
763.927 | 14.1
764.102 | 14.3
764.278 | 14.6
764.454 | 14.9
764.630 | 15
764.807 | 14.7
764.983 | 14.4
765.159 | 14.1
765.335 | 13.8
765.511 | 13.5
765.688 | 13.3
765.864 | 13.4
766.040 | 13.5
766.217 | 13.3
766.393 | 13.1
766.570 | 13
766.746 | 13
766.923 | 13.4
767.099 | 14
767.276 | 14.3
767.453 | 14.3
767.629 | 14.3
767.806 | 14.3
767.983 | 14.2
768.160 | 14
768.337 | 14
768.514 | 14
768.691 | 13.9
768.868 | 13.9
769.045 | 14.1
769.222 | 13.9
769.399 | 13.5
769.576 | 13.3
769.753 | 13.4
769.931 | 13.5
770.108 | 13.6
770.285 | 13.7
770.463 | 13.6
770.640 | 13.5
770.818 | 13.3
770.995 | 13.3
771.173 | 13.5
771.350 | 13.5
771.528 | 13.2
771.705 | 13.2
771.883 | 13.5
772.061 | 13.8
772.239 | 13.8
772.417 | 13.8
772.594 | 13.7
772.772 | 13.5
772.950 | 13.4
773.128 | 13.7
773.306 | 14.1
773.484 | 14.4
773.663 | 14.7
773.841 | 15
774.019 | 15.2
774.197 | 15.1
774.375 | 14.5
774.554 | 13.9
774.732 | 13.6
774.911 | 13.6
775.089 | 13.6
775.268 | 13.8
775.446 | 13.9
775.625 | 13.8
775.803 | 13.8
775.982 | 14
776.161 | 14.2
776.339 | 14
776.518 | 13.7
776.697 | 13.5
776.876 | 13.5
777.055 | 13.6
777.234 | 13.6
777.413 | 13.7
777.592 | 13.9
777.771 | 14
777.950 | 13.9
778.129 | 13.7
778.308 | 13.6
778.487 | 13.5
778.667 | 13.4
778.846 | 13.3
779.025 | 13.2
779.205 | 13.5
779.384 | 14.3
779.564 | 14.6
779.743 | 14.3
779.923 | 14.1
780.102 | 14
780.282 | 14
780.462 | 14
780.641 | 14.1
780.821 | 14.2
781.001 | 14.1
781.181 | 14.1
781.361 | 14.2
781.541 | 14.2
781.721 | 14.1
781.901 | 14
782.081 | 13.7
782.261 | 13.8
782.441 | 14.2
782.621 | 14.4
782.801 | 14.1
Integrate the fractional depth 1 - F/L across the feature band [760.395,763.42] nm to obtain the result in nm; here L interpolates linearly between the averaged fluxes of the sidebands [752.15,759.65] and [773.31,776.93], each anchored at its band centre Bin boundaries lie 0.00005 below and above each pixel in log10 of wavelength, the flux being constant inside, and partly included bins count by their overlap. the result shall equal 0.09 nm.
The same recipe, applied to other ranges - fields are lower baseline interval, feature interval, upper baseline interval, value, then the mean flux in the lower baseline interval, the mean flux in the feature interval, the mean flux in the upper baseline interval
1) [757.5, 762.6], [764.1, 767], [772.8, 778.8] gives 0.10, 14.5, 13.8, 13.9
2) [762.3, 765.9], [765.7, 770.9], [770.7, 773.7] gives 0.09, 14.3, 13.7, 13.6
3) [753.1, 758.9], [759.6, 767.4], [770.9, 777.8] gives 0.29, 15.2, 14.1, 13.9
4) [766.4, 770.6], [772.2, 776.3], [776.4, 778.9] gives -0.11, 13.8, 14.1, 13.6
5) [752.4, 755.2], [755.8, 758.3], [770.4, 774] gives -0.08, 15.1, 15.4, 13.8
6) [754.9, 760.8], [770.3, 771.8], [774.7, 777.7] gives 0.07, 14.9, 13.4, 13.8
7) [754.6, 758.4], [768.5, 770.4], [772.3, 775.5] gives 0.09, 15.3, 13.7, 14.1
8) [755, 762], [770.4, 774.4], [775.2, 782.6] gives 0.09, 14.8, 13.9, 13.9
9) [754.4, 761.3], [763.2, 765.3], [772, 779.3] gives 0.03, 14.9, 14.3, 13.9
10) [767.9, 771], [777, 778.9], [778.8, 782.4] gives 0.04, 13.7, 13.7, 14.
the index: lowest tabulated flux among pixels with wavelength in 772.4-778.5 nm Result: 13.4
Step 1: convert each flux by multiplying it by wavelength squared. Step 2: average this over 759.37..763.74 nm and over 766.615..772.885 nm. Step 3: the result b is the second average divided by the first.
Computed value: 0.98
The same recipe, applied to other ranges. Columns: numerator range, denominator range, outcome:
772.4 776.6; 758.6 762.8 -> 1.02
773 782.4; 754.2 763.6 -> 0.99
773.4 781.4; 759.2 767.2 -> 1.03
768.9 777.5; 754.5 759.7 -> 0.95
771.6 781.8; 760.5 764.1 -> 1.01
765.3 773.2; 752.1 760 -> 0.94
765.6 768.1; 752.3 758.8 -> 0.93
